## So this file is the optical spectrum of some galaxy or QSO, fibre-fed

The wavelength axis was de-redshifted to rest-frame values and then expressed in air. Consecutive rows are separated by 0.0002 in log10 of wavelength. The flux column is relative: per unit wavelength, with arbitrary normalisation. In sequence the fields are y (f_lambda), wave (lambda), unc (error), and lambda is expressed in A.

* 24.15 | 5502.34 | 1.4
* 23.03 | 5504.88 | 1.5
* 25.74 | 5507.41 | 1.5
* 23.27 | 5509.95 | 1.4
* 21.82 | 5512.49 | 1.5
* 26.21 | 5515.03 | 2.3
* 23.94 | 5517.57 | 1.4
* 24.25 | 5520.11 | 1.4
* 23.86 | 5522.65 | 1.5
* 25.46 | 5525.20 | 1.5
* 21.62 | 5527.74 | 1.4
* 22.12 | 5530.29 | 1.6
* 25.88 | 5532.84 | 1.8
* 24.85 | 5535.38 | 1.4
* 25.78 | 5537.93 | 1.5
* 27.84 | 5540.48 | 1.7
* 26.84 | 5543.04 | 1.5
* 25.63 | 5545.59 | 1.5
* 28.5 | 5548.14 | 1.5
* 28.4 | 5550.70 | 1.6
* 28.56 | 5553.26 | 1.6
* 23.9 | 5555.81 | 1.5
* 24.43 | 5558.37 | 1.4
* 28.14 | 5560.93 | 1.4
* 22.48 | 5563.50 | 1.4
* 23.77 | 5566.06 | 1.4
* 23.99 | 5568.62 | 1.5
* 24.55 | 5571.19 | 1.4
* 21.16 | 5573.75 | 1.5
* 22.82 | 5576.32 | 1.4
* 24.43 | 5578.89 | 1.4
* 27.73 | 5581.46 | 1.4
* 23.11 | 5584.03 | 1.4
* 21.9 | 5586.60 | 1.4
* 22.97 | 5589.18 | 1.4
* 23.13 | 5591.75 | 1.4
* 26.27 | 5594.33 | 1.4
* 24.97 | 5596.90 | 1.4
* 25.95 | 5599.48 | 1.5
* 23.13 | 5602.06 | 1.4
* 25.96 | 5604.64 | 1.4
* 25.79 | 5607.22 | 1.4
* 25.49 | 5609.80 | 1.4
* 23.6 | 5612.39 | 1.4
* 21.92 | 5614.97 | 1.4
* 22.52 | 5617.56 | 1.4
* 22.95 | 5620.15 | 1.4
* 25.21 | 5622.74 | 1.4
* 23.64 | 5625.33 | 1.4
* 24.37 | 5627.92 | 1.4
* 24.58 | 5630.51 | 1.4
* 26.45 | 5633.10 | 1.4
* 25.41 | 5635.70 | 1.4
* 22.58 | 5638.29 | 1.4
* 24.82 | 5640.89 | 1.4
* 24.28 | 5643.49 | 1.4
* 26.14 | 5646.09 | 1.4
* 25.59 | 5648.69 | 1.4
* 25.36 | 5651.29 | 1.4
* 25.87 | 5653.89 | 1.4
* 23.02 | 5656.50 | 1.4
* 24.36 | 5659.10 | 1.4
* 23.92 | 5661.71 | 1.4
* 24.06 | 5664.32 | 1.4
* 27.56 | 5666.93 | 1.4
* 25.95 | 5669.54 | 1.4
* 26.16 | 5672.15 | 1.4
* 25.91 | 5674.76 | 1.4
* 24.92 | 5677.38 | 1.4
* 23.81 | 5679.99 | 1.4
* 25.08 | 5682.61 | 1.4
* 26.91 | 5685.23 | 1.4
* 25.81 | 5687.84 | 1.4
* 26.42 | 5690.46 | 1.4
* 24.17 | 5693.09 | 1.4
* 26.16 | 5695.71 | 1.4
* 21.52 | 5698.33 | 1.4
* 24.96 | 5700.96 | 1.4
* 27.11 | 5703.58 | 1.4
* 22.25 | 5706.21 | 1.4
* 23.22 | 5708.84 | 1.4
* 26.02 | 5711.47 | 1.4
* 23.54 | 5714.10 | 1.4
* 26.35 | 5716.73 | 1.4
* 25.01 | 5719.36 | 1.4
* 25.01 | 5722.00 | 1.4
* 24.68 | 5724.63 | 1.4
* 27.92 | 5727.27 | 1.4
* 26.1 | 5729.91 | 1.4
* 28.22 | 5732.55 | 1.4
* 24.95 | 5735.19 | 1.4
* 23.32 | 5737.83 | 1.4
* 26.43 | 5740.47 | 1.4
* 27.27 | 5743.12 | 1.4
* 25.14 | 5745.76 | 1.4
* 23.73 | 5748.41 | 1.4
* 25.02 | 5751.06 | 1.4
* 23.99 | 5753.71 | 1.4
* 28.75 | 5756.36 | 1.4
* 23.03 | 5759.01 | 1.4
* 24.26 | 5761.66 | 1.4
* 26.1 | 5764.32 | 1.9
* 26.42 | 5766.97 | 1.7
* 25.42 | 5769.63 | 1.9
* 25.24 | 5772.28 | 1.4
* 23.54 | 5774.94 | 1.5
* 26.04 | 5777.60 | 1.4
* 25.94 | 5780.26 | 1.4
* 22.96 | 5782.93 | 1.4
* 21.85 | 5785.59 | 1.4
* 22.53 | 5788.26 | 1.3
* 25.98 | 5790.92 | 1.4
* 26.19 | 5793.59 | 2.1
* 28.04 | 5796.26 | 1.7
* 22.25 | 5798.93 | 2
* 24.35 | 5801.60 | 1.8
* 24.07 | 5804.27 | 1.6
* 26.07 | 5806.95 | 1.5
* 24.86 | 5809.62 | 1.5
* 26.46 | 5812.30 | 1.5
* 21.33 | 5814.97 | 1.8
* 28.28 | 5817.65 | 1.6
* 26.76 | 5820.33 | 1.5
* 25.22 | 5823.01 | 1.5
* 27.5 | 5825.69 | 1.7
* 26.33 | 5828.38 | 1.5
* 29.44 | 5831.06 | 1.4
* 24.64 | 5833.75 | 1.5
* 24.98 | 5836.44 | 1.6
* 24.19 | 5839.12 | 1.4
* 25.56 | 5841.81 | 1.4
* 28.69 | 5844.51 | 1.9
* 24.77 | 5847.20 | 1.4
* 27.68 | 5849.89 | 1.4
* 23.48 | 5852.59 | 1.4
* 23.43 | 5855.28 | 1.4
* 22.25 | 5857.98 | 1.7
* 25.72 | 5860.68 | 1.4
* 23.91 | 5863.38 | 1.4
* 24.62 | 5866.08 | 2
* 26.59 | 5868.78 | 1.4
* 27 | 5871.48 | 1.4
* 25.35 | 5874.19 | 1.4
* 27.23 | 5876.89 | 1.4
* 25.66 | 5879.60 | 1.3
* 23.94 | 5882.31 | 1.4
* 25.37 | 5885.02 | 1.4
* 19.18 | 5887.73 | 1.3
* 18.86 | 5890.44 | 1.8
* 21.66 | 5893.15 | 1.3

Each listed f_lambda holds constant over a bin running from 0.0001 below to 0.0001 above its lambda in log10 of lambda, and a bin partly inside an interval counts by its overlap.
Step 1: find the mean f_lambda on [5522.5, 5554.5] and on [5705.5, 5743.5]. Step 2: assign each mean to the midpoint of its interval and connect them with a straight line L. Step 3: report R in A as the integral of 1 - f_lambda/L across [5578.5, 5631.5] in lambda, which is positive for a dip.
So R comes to 2.9 A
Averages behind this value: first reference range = 25.9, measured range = 24.3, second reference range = 25.4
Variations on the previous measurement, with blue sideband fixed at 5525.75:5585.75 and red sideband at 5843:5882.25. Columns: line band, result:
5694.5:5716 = 0.7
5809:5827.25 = -0.3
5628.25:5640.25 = 0.2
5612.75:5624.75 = 0.9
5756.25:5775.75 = 0.1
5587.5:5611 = 0.3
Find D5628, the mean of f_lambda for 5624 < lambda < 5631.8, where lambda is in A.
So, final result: 24.2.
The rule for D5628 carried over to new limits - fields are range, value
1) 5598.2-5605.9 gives 25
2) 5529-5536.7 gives 24.3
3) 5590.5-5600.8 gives 25.1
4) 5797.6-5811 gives 24.3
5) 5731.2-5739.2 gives 25.5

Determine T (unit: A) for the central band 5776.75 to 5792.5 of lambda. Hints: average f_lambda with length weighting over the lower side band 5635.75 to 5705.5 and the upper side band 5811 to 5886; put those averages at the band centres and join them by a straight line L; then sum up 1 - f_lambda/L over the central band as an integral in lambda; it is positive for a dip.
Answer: 0.8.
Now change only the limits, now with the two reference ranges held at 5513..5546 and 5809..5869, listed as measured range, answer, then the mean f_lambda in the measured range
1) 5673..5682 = 0.07 A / 25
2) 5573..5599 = 1.04 A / 24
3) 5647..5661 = 0.15 A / 24.8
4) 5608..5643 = 1.27 A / 24.1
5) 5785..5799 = 0.32 A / 24.8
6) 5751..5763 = 0.15 A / 25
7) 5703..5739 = 0.02 A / 25.2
